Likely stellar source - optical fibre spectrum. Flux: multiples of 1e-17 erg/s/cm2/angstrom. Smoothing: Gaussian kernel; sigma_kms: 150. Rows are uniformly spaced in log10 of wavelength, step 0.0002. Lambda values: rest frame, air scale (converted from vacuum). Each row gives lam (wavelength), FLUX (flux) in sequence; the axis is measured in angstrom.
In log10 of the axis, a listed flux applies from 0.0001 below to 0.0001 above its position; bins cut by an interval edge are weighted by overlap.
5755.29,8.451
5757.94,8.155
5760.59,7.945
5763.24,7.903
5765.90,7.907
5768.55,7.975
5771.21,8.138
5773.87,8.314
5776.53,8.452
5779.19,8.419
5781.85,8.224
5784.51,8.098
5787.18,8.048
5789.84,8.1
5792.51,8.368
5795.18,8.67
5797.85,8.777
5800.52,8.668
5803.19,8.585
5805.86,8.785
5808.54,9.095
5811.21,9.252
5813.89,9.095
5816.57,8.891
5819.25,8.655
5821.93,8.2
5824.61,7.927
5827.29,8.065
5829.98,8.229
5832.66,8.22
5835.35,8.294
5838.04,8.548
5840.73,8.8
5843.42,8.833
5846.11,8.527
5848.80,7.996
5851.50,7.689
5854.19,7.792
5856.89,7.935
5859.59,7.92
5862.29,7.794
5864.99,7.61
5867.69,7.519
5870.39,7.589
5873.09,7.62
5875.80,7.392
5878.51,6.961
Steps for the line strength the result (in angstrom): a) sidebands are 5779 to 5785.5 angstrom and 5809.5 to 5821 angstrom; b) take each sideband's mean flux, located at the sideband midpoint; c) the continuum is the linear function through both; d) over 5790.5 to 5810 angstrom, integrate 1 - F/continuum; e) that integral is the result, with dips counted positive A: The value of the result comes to -0.1 angstrom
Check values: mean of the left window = 8.23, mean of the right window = 8.95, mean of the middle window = 8.69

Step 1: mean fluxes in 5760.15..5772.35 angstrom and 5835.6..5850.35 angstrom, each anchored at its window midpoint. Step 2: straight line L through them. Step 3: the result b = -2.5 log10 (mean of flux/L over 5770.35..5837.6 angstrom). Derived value -0.03 mag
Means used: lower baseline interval 7.97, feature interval 8.47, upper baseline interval 8.51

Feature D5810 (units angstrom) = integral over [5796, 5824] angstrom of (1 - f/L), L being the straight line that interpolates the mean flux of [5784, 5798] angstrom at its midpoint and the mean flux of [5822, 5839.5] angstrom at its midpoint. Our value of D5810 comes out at -1.7 angstrom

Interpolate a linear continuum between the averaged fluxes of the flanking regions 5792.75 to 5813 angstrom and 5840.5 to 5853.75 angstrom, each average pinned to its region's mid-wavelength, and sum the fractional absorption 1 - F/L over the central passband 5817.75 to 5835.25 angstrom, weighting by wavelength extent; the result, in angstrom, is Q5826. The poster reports 0.6 angstrom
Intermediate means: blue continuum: 8.81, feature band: 8.23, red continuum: 8.3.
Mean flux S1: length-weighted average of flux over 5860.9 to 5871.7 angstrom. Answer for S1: 7.63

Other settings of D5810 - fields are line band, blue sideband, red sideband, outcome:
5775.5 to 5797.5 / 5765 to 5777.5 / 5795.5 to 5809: 0.3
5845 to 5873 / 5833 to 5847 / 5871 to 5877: 0.6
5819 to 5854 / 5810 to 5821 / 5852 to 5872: 0.5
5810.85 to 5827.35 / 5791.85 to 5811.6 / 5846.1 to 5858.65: -0.2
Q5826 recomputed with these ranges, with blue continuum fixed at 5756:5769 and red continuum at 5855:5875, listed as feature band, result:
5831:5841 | -0.8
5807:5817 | -1.6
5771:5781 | -0.5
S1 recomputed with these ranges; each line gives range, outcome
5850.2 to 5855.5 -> 7.75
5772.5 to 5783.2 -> 8.35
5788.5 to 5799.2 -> 8.48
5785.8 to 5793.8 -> 8.17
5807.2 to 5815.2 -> 9.15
